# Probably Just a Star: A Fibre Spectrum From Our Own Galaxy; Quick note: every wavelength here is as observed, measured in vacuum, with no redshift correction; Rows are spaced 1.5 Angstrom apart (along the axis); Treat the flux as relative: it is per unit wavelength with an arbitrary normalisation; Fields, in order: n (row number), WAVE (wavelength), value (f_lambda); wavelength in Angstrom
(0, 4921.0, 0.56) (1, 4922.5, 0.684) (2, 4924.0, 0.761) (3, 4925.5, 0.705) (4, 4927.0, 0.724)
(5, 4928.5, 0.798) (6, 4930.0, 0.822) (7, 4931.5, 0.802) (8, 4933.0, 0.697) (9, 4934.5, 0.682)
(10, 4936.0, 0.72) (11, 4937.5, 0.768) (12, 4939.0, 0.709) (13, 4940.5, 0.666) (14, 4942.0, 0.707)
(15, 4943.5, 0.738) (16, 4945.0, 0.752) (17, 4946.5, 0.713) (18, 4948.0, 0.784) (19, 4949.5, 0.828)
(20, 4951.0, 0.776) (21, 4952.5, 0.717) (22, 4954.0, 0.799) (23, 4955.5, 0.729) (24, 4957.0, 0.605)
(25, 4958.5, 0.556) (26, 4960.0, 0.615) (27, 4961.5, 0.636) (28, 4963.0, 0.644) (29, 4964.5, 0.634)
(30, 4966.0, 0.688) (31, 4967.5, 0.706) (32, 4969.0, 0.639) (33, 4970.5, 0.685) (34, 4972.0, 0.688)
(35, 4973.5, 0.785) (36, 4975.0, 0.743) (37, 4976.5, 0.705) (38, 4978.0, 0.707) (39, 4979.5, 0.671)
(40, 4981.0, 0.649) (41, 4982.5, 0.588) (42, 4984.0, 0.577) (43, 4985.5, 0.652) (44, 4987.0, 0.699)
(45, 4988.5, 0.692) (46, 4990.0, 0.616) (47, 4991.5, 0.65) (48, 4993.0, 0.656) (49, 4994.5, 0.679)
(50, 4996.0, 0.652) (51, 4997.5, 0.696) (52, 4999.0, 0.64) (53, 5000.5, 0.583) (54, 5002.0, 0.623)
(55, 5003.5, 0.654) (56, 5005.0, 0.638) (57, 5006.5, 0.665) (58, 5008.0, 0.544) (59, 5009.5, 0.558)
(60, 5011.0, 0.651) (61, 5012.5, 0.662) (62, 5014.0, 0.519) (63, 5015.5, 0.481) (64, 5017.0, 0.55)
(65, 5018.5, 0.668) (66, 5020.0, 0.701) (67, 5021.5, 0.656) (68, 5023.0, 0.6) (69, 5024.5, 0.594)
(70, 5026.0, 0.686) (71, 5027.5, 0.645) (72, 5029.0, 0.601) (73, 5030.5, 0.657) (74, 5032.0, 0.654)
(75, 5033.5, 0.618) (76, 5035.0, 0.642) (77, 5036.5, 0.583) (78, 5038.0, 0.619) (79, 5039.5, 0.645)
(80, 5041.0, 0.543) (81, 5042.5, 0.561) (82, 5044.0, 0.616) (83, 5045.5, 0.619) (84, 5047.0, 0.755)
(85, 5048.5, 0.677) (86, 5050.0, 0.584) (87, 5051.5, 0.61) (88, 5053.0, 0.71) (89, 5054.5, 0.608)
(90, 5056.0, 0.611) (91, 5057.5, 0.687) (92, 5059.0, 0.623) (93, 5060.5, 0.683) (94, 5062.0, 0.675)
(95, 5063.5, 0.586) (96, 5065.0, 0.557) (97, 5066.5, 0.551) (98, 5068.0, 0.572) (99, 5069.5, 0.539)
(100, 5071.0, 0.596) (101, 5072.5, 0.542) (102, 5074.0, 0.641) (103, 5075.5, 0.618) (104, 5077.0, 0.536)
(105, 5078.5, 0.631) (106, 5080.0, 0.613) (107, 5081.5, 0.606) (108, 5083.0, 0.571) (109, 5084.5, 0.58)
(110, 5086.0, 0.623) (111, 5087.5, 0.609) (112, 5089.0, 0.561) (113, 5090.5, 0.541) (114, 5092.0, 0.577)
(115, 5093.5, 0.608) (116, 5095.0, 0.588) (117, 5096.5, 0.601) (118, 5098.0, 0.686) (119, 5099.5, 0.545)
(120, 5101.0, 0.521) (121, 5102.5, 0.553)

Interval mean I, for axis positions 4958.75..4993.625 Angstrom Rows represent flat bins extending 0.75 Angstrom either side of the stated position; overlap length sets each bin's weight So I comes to 0.665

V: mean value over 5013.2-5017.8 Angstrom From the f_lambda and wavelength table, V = 0.52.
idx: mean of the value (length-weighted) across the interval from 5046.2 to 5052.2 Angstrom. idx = 0.657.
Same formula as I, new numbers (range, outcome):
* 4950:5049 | 0.646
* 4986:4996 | 0.664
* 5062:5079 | 0.582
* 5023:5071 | 0.622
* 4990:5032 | 0.627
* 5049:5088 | 0.607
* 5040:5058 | 0.631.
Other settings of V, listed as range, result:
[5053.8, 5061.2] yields 0.642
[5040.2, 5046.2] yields 0.585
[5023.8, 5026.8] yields 0.641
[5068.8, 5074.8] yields 0.58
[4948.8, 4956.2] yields 0.77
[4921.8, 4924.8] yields 0.723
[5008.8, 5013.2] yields 0.624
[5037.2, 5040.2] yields 0.631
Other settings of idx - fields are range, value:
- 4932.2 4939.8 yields 0.715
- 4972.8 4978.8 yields 0.734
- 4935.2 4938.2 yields 0.743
